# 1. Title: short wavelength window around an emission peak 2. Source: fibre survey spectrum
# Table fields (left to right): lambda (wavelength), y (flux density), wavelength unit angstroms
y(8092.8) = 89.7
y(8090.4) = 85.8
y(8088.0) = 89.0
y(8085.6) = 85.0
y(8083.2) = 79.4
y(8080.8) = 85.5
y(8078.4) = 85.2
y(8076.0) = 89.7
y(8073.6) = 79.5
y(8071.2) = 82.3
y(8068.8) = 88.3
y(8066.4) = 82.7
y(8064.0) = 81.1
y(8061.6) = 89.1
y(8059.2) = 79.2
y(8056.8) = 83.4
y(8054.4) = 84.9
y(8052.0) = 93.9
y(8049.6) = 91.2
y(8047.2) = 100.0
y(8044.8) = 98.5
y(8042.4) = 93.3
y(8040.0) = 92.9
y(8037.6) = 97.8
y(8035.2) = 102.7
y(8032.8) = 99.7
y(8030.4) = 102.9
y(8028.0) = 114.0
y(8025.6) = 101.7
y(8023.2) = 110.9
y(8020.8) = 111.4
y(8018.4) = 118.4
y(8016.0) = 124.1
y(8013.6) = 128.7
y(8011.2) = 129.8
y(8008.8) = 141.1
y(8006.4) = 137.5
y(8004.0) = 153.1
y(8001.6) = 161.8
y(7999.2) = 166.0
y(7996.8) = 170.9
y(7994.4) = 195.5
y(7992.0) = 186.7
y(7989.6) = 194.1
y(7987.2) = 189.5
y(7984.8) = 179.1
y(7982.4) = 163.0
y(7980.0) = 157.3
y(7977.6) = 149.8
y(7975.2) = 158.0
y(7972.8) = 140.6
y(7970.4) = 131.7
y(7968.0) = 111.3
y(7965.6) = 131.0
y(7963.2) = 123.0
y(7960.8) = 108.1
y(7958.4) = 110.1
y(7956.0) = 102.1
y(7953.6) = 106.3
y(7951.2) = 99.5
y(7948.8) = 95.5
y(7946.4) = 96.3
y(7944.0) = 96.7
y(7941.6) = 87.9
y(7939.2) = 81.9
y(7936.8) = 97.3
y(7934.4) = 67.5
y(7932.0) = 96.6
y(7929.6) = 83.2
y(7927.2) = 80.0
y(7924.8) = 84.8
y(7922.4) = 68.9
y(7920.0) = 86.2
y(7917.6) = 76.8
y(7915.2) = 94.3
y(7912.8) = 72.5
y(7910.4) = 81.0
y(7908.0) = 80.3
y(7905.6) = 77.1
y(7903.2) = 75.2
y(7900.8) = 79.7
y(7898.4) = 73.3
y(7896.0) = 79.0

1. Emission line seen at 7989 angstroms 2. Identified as H-beta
